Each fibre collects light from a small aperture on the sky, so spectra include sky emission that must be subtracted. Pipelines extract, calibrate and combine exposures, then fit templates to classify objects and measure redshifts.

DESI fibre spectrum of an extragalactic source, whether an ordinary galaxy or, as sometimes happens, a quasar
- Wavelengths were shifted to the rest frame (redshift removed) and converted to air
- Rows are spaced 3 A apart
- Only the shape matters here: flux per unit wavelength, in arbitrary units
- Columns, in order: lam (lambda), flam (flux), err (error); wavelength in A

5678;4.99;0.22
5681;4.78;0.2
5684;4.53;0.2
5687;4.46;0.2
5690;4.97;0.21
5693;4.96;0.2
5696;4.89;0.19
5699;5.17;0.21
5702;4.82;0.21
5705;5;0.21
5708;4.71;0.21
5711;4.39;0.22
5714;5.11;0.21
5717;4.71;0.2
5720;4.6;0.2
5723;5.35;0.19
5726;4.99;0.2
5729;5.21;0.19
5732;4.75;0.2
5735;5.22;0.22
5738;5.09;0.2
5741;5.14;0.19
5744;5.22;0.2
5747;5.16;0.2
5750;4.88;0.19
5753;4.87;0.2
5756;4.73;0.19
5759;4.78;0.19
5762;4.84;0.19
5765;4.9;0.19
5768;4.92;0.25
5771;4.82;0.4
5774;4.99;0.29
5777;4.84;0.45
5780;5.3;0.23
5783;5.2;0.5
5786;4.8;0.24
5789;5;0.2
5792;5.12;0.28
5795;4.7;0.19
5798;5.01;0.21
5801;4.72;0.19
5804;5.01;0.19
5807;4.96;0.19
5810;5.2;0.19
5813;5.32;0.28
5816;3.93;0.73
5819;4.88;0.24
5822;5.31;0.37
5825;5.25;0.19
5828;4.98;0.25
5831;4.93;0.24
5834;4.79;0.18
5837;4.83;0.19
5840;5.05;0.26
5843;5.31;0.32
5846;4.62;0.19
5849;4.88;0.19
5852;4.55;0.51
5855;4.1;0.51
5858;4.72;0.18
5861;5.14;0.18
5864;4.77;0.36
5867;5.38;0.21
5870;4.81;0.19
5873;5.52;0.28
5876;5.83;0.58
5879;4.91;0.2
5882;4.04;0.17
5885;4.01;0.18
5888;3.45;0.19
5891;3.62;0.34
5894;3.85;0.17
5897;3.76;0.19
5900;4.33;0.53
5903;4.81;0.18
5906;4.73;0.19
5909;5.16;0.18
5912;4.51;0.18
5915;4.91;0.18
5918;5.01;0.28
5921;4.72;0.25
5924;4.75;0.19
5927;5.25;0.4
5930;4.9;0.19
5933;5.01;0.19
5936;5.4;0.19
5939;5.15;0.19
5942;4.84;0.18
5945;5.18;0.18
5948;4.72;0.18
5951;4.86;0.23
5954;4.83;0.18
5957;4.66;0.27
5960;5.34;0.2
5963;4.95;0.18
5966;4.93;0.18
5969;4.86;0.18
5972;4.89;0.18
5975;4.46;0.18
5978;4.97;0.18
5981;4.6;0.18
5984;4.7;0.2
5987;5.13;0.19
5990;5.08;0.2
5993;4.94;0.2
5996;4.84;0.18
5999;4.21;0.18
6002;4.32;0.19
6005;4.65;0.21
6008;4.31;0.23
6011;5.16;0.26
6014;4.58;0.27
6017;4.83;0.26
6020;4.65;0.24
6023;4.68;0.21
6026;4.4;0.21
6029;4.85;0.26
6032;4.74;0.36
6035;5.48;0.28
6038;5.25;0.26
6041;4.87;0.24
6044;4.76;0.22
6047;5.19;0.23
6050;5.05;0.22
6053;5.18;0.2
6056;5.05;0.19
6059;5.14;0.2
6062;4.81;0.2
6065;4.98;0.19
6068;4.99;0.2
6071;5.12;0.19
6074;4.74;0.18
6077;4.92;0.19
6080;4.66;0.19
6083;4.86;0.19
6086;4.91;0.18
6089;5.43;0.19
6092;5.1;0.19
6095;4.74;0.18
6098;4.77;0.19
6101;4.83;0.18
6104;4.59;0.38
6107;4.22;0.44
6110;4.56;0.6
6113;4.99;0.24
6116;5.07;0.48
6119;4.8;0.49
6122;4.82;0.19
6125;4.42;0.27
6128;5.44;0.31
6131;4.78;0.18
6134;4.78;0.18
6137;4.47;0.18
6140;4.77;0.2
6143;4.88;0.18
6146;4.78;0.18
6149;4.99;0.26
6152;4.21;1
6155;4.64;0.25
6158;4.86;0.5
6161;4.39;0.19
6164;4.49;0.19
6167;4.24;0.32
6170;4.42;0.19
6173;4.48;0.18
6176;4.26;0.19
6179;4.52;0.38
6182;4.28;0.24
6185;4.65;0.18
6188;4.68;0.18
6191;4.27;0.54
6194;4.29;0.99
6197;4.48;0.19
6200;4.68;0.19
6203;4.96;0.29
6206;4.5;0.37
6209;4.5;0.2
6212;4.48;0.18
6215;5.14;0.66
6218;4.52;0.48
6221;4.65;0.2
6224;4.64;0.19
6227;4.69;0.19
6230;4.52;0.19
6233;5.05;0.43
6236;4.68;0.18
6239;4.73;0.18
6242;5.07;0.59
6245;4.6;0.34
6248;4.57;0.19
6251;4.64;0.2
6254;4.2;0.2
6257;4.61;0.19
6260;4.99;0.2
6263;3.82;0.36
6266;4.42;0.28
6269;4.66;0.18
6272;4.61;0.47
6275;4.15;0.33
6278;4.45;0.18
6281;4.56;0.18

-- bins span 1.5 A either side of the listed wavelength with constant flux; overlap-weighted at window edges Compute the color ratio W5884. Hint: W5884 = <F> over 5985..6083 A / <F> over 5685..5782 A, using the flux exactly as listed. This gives 0.99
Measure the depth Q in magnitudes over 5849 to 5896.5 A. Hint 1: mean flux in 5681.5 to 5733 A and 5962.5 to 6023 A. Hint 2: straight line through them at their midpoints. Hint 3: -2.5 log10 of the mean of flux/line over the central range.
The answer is 0.05 mag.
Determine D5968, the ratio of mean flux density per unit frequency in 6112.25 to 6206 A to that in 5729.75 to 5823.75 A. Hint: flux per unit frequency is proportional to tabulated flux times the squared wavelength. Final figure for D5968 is 1.1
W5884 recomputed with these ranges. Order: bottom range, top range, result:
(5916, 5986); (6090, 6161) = 0.97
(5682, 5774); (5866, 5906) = 0.91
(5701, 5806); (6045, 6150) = 0.99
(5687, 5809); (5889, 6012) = 0.96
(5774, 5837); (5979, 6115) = 0.98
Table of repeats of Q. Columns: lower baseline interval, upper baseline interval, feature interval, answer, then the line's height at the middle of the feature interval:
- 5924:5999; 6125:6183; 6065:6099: -0.047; 4.73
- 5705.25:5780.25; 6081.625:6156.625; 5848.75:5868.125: 0.026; 4.89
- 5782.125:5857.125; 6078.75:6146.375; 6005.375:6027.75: 0.041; 4.84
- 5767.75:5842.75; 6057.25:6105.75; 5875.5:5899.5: 0.198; 4.95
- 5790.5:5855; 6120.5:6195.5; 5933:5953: -0.050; 4.79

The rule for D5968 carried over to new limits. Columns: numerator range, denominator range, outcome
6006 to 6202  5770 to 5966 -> 1.06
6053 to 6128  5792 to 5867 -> 1.09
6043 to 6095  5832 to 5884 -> 1.10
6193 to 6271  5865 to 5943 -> 1.09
